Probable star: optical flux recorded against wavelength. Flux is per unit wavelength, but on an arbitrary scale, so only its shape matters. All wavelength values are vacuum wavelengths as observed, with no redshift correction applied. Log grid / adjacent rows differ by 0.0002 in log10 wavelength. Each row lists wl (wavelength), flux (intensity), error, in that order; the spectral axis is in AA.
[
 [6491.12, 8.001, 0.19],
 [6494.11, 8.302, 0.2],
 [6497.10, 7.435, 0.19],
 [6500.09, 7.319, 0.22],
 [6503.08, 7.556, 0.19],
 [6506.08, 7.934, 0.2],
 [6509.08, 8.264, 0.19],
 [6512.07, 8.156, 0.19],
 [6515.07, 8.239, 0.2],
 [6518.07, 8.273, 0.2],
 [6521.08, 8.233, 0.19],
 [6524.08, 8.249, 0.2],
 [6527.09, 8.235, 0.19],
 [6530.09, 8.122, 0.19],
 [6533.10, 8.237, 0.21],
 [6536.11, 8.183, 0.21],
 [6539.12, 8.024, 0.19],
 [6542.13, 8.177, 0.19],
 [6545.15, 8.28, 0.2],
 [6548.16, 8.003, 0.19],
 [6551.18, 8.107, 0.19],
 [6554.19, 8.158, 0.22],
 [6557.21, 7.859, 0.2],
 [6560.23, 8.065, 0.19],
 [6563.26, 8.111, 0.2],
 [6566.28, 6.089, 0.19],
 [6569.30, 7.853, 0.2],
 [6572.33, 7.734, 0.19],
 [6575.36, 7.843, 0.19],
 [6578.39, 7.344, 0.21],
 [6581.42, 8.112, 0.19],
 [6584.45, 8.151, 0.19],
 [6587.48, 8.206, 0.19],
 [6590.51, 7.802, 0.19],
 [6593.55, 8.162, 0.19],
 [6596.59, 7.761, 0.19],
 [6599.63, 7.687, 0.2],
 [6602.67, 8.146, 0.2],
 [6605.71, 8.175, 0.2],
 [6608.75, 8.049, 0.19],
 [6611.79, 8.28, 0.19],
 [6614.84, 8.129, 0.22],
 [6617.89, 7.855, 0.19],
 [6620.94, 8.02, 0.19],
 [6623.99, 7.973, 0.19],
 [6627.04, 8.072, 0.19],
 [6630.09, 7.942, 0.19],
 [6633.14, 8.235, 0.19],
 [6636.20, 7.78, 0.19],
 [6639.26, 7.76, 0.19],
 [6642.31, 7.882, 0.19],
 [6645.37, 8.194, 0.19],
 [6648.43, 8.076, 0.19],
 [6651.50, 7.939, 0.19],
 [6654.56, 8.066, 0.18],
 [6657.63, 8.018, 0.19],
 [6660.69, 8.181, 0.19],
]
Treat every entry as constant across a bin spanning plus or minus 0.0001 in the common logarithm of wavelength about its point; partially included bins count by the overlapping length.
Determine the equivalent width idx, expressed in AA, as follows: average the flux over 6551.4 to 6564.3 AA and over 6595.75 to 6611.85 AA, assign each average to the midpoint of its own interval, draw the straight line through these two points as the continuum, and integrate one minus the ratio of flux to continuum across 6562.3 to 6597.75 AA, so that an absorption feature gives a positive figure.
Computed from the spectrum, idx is 1.2 AA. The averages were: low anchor 8.05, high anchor 8.01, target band 7.76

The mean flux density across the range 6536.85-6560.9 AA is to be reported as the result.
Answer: 8.09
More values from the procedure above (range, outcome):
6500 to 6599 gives 7.97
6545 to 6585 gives 7.81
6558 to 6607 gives 7.83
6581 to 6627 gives 8.03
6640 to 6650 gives 8.03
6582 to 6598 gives 8.02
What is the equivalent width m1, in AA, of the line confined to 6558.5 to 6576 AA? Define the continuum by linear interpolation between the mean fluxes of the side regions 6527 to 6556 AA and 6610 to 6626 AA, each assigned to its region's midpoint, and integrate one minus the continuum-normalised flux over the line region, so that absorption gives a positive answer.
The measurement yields 1.1 AA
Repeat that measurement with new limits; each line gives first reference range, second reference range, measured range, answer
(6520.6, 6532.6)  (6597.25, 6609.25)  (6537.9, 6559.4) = 0.2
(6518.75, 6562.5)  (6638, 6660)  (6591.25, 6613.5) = 0.1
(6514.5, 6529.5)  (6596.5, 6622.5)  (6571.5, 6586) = 0.5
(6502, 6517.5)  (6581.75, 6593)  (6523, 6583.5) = 1.0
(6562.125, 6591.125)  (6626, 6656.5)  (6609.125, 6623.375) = -0.3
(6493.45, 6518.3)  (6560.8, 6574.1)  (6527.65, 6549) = -1.3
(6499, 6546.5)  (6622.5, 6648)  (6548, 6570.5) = 0.8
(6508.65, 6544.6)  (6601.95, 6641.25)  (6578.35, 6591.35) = 0.2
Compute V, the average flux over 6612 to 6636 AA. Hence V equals 8.03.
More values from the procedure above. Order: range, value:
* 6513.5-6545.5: 8.2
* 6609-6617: 8.15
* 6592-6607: 7.98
